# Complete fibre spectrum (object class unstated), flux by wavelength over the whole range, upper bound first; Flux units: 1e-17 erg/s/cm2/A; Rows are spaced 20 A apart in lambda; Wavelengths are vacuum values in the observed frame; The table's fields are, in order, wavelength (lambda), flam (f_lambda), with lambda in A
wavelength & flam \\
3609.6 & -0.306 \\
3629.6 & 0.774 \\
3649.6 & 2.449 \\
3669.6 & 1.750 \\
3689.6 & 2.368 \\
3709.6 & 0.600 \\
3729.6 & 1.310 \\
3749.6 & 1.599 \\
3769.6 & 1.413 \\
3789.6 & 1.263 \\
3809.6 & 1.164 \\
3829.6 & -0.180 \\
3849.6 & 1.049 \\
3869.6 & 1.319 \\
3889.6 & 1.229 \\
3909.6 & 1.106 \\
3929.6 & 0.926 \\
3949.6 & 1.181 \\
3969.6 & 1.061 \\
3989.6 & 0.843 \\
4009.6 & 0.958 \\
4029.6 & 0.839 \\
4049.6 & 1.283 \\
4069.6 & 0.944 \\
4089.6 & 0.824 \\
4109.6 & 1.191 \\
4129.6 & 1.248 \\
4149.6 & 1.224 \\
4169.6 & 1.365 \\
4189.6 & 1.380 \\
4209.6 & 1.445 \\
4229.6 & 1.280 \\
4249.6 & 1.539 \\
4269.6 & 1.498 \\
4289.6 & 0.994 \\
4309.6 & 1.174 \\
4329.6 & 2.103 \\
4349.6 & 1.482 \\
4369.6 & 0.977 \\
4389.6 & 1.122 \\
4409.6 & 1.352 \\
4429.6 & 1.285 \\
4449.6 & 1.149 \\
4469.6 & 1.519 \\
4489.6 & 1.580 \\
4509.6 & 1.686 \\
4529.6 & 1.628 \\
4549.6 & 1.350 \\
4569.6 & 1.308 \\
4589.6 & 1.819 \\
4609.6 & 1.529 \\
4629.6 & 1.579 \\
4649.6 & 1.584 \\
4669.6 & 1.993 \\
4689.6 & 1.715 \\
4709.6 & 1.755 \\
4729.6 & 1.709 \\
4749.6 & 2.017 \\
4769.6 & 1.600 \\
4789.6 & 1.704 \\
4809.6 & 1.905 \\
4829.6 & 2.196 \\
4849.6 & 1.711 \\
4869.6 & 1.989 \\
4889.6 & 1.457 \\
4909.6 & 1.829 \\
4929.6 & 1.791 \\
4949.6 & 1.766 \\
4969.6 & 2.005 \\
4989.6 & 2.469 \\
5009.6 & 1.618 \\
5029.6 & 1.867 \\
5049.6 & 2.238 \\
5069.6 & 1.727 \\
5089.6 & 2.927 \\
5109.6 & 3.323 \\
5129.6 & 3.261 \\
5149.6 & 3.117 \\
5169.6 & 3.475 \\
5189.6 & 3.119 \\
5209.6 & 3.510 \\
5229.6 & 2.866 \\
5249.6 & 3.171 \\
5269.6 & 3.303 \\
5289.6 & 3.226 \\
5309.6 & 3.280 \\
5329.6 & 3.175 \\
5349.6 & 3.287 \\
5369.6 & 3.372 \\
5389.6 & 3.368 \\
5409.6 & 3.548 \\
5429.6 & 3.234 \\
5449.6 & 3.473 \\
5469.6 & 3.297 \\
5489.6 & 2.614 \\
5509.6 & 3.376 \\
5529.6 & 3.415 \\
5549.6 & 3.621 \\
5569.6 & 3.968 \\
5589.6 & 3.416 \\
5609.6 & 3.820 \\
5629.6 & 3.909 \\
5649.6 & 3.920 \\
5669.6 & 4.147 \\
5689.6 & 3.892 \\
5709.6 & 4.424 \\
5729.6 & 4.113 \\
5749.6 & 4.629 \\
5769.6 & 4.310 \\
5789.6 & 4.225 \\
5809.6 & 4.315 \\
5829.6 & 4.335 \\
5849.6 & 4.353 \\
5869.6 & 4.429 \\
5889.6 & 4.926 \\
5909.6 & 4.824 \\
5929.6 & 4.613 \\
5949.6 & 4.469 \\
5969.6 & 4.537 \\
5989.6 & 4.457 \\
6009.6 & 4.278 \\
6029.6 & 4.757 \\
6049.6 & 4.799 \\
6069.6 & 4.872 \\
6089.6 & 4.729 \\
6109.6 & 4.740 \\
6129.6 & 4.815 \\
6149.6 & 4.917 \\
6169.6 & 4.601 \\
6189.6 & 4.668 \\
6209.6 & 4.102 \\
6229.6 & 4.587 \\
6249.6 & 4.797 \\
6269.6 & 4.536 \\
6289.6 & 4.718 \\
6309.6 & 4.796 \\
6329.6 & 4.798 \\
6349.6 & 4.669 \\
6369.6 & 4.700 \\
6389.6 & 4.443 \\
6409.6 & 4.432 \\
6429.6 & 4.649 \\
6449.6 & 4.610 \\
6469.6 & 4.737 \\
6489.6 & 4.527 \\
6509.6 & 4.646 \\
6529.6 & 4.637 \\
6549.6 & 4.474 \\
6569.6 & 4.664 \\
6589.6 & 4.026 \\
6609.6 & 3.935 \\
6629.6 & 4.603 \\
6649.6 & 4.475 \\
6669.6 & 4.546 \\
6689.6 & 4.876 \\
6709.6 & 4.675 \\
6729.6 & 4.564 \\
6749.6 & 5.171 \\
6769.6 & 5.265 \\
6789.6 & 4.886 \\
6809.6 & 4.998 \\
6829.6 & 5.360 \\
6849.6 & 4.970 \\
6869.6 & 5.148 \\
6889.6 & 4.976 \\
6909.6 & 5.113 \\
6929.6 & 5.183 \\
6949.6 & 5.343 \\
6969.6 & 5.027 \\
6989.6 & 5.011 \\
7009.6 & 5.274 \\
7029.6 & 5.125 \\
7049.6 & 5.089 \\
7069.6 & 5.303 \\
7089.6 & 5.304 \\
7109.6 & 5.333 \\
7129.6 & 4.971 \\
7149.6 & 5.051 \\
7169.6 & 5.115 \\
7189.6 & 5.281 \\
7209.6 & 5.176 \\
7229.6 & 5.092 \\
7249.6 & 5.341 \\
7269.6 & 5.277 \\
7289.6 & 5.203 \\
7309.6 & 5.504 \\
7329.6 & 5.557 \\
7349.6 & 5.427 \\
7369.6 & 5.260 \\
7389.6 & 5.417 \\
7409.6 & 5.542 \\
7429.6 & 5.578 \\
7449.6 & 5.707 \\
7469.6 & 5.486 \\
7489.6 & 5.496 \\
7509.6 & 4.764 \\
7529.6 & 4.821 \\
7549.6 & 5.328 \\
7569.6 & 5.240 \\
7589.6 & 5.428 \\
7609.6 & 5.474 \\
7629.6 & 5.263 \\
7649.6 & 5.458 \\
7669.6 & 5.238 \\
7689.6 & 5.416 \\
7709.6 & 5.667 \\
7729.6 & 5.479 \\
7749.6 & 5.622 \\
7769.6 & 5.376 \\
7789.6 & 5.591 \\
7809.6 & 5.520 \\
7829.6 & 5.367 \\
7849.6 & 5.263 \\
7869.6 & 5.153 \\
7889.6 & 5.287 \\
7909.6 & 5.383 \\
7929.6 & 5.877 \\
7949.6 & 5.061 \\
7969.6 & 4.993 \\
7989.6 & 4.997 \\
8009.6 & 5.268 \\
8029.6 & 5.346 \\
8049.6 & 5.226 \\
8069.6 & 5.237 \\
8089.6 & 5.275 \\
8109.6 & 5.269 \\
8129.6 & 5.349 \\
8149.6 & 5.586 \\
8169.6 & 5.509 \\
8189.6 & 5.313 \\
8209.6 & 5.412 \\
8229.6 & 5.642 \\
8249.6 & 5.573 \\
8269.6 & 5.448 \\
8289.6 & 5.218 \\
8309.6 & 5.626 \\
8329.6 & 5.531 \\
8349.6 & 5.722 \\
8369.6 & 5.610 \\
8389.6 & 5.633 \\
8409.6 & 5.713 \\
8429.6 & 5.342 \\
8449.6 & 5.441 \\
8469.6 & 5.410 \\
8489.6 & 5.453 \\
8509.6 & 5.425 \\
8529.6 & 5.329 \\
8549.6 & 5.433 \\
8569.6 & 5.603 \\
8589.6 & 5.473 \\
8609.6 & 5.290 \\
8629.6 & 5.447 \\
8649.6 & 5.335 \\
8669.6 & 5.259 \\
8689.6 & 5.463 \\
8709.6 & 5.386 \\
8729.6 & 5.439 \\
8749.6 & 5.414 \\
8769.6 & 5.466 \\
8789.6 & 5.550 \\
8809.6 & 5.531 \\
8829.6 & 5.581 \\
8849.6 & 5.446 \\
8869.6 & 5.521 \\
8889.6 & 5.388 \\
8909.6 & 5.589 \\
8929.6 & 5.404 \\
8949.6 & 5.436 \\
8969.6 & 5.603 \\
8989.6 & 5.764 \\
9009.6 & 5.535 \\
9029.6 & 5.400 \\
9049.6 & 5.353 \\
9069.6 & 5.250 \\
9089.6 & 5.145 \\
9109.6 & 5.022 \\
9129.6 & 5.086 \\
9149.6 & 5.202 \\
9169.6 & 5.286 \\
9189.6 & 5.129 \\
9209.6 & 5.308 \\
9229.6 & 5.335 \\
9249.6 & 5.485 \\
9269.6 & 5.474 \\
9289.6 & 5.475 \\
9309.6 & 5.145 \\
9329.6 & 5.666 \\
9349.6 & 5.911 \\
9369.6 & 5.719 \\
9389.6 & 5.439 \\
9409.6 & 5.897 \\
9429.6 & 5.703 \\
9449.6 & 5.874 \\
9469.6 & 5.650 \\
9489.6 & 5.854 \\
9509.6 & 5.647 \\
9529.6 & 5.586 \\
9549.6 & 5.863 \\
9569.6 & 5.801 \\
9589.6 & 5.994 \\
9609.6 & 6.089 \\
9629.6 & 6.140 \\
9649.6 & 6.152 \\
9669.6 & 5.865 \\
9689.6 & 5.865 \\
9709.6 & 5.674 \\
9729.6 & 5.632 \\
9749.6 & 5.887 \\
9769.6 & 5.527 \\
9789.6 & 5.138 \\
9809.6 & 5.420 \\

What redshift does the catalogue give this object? 0.28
